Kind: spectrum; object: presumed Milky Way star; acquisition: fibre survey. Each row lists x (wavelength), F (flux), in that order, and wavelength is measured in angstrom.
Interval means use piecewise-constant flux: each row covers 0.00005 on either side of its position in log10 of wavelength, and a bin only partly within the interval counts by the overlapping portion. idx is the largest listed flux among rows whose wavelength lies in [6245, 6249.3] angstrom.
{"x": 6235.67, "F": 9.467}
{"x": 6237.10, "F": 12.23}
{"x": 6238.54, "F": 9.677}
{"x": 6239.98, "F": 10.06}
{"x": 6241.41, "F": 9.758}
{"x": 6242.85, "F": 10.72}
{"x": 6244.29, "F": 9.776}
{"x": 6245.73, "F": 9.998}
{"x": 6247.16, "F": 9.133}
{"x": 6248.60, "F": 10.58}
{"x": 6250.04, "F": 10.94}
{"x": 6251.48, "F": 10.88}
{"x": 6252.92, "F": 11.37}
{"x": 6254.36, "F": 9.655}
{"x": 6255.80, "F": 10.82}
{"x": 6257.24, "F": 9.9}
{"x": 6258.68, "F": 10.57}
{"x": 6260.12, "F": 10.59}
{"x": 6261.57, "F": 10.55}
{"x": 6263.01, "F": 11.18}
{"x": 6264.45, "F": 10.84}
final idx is 10.58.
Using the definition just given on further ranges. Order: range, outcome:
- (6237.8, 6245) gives 10.72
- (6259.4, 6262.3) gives 10.59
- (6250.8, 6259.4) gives 11.37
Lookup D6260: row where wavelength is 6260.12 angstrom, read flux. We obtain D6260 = 10.59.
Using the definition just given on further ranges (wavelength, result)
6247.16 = 9.133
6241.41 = 9.758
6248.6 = 10.58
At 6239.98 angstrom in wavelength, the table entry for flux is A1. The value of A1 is 10.06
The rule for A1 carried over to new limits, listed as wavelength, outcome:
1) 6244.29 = 9.776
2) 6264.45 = 10.84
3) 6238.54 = 9.677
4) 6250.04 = 10.94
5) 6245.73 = 9.998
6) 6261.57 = 10.55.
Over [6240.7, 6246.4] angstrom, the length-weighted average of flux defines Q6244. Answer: 10.1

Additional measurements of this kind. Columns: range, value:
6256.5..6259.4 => 10.2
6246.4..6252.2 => 10.4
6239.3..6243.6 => 10.2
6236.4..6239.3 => 10.9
